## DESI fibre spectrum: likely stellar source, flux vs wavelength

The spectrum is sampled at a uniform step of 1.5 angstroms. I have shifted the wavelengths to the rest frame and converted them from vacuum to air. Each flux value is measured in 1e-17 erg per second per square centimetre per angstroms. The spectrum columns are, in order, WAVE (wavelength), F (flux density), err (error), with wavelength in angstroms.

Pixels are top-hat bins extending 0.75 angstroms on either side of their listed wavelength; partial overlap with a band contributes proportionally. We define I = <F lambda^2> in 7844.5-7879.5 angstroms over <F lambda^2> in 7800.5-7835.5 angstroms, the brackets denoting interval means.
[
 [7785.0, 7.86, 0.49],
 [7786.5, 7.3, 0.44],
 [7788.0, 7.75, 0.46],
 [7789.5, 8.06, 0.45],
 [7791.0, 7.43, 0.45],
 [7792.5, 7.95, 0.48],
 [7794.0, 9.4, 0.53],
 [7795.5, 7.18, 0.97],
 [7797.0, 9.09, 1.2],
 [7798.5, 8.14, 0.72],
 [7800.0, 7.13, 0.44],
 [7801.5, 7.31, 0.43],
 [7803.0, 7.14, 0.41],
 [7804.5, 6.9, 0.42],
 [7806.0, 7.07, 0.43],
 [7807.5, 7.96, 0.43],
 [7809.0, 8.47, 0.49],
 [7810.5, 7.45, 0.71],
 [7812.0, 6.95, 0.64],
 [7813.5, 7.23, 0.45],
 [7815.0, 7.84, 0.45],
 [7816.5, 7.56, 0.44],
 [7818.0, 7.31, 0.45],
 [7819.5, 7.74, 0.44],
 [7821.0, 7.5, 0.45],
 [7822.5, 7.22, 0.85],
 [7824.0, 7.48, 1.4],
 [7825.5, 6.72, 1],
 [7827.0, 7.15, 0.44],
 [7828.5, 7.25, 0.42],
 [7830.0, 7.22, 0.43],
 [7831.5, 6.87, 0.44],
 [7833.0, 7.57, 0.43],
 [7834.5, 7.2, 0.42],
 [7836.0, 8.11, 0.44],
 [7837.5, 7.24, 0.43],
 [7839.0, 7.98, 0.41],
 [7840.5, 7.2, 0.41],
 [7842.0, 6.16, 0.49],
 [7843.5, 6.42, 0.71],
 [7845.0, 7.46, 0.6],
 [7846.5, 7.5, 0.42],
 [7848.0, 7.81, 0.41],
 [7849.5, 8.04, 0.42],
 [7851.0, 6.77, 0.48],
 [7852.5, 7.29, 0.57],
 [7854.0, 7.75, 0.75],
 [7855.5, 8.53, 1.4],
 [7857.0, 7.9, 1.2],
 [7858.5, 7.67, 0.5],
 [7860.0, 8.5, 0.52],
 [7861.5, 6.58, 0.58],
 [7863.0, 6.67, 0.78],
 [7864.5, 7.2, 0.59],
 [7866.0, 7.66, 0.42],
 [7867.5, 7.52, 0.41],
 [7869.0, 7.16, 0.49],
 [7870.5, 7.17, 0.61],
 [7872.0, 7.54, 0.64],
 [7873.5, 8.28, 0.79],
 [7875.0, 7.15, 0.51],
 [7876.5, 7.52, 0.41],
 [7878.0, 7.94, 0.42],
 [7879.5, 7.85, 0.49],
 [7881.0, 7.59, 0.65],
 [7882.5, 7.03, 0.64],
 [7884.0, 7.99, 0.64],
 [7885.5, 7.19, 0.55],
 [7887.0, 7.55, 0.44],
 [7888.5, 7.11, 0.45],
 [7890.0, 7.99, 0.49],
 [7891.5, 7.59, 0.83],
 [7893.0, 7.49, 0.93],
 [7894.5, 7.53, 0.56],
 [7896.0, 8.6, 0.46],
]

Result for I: 1.04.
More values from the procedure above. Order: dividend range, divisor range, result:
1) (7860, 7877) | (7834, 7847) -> 1.02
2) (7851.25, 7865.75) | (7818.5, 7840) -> 1.03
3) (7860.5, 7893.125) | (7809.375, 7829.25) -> 1.03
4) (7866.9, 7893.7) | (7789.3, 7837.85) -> 1.02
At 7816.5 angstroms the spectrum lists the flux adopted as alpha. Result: 7.56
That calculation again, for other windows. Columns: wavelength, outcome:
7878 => 7.94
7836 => 8.11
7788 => 7.75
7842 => 6.16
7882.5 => 7.03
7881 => 7.59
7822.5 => 7.22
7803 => 7.14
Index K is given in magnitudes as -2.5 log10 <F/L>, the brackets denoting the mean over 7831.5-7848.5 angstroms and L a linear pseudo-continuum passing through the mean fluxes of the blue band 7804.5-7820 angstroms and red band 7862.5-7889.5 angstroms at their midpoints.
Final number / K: 0.03 mag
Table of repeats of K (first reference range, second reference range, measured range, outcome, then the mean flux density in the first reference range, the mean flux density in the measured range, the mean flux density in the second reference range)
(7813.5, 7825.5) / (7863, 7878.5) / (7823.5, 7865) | 0.014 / 7.45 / 7.37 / 7.47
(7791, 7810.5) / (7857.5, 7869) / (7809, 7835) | 0.045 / 7.78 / 7.34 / 7.4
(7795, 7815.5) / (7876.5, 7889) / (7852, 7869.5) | 0.000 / 7.56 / 7.54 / 7.54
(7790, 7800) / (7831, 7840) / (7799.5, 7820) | 0.065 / 8.11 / 7.43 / 7.5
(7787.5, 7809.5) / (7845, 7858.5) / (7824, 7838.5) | 0.064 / 7.79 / 7.28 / 7.68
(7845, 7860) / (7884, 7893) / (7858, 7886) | 0.019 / 7.72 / 7.49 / 7.53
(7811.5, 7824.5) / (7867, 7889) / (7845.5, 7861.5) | -0.034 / 7.43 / 7.71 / 7.51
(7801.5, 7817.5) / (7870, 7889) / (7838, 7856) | 0.016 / 7.45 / 7.39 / 7.54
